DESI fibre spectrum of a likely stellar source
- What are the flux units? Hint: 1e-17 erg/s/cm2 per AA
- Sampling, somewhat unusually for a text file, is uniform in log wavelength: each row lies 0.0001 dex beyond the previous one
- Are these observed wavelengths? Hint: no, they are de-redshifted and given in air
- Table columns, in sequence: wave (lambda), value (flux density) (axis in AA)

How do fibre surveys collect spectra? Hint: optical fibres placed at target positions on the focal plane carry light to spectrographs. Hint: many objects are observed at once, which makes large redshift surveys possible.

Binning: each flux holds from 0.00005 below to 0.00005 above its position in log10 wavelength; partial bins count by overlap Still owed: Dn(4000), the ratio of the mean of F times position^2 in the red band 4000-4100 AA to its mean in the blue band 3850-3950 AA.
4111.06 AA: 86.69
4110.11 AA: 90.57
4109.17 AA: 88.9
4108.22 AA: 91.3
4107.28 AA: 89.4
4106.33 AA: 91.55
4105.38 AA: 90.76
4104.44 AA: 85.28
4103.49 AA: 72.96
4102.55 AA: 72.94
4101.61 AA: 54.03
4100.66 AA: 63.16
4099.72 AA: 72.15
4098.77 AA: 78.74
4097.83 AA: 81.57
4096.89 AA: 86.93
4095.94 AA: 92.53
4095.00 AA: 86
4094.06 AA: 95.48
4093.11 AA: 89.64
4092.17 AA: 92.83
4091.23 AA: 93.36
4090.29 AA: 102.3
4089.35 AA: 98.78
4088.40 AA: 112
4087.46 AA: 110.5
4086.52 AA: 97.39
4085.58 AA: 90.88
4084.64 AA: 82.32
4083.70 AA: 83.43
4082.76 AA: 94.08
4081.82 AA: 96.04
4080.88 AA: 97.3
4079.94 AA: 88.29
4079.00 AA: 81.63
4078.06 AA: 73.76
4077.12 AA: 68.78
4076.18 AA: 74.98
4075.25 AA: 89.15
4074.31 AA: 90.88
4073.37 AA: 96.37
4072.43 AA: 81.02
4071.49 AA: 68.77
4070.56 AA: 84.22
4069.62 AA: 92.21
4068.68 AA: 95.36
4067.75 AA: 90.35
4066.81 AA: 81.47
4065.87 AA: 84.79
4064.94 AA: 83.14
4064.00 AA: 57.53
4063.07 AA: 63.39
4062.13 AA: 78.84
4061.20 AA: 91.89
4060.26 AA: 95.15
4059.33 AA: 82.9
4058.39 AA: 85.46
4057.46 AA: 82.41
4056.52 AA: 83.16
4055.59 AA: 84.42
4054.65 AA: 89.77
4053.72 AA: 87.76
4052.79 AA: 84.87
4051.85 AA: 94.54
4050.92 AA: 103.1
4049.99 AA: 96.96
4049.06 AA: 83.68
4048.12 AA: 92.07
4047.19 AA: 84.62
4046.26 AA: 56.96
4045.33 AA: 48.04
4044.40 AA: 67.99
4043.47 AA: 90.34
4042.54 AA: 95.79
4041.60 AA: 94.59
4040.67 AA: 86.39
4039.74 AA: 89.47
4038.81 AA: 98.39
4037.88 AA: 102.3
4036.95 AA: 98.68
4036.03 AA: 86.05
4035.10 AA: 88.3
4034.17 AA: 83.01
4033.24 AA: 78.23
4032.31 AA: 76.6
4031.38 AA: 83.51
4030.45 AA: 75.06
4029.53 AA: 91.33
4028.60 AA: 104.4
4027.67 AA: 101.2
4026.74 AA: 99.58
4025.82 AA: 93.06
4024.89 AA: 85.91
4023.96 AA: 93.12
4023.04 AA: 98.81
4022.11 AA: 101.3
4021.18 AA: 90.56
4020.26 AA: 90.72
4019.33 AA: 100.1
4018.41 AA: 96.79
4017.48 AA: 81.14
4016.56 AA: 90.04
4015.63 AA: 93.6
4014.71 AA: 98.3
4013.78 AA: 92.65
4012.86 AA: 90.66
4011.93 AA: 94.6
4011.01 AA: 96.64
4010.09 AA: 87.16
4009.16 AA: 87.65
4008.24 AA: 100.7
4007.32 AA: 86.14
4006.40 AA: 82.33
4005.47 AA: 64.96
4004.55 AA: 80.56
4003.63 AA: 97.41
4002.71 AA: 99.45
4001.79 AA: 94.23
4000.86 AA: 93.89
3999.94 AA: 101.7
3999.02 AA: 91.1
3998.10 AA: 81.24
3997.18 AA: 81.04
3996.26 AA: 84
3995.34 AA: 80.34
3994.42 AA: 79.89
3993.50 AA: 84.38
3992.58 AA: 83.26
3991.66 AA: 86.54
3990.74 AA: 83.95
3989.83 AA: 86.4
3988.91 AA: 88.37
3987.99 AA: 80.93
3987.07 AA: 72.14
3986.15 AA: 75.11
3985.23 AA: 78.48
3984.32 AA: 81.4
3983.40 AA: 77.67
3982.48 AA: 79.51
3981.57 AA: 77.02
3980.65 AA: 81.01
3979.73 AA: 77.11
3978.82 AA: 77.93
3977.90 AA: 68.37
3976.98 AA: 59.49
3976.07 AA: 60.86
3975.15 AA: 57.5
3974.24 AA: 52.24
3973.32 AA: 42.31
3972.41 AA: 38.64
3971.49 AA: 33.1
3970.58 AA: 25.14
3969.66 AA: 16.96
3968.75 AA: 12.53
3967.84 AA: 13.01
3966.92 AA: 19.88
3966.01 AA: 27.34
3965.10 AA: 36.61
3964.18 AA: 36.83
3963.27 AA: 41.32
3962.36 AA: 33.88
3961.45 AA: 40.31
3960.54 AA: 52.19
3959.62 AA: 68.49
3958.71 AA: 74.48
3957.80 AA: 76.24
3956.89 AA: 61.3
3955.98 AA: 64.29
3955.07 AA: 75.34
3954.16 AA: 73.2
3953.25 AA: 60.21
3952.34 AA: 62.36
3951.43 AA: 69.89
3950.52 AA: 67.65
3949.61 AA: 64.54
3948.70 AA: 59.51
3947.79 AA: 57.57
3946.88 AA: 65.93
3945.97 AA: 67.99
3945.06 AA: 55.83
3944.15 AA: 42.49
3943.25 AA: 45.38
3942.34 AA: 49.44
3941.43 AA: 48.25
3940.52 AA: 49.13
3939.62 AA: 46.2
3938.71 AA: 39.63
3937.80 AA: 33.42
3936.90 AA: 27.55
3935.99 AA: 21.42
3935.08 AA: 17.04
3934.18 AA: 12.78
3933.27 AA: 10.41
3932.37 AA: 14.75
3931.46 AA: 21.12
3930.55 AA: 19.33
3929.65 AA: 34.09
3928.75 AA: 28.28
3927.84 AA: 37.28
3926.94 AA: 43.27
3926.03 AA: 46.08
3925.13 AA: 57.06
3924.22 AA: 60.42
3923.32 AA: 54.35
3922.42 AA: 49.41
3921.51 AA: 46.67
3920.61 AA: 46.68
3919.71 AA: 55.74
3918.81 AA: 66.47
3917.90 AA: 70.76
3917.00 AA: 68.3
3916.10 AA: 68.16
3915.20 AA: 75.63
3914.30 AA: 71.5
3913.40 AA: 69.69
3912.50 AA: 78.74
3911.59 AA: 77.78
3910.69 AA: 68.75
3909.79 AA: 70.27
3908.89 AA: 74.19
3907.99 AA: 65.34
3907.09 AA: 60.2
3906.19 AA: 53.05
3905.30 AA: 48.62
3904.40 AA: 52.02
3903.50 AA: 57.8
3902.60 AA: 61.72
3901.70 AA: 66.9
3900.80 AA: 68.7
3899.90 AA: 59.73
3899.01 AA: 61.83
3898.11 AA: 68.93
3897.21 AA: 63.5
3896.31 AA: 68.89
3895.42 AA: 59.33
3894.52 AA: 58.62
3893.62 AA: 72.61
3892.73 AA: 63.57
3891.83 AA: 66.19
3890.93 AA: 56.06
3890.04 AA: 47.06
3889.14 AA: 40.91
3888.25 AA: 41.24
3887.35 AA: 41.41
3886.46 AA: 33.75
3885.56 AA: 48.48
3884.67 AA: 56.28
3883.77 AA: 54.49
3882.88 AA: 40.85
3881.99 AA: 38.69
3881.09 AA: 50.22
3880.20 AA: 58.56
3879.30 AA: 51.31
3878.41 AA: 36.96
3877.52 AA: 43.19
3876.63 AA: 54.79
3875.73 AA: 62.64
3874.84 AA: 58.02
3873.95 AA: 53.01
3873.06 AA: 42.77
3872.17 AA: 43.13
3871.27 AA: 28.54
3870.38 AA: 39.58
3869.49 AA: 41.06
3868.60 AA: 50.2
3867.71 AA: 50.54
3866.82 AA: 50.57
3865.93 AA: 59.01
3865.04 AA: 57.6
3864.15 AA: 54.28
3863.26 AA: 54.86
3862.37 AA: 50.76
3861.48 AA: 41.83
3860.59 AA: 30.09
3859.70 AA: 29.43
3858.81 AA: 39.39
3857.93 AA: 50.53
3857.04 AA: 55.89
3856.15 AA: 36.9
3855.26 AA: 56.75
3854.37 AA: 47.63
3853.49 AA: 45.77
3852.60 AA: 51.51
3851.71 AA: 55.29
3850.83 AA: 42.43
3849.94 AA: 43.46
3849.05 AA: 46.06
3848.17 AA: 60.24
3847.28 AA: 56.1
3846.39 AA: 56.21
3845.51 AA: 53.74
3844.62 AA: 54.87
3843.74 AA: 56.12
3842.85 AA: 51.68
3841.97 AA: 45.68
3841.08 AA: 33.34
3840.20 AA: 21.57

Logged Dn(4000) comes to 1.88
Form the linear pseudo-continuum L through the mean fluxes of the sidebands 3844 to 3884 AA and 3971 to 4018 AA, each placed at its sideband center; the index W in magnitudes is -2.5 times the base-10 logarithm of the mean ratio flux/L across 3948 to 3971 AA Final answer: 0.395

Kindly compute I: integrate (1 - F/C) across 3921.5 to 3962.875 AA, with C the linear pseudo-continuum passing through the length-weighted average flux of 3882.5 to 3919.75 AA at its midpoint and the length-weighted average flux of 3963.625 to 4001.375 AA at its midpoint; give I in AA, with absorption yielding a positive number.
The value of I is 9.9 AA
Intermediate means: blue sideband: 60.9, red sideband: 65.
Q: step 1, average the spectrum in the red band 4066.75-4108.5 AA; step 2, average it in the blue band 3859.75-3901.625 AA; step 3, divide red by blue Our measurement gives 1.7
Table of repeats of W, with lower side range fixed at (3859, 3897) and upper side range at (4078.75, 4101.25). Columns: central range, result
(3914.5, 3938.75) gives 0.36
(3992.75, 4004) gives -0.22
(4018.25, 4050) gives -0.12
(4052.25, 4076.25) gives 0.02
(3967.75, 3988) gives 0.18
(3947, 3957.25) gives -0.02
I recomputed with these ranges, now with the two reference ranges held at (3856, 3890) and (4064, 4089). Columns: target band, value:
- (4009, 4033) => -4.9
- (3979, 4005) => -5.0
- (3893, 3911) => -3.6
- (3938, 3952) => 1.4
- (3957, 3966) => 2.0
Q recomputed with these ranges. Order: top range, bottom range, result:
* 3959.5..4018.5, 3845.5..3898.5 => 1.41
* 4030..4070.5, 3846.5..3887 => 1.77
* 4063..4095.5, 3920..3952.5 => 2.02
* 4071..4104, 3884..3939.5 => 1.65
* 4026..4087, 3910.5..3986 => 1.66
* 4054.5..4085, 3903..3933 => 1.54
